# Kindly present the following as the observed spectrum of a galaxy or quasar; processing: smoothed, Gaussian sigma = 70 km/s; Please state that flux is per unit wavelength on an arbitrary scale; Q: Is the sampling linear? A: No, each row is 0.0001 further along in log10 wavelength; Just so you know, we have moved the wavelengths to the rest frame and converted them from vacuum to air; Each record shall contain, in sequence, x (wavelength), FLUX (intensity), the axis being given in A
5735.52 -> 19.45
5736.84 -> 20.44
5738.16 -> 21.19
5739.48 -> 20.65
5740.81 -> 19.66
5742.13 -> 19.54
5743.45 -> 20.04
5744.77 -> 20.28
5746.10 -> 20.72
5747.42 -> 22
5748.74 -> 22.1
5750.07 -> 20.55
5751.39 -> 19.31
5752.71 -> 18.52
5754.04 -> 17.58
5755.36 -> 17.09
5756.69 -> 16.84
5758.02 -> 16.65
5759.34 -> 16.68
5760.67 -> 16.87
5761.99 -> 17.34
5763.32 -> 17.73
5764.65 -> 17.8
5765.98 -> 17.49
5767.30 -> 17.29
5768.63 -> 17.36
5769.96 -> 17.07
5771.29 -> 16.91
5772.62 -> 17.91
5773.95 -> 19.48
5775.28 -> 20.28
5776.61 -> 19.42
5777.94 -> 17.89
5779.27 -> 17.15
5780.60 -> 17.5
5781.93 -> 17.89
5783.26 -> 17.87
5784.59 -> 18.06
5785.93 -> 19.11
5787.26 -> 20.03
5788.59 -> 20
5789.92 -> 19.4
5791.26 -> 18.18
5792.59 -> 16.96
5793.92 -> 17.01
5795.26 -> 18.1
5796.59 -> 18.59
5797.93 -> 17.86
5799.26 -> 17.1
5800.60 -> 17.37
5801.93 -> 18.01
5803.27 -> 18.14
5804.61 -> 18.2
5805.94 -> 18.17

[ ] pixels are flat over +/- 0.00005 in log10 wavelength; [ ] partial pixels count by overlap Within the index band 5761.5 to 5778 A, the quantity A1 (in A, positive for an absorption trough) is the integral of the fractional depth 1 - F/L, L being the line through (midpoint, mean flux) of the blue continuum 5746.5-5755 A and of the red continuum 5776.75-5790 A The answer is 0.9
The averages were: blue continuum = 19.9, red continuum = 18.5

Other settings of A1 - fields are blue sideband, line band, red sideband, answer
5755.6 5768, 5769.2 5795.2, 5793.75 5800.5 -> -1.2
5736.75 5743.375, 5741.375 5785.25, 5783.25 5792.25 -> 2.7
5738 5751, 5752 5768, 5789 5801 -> 2.0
